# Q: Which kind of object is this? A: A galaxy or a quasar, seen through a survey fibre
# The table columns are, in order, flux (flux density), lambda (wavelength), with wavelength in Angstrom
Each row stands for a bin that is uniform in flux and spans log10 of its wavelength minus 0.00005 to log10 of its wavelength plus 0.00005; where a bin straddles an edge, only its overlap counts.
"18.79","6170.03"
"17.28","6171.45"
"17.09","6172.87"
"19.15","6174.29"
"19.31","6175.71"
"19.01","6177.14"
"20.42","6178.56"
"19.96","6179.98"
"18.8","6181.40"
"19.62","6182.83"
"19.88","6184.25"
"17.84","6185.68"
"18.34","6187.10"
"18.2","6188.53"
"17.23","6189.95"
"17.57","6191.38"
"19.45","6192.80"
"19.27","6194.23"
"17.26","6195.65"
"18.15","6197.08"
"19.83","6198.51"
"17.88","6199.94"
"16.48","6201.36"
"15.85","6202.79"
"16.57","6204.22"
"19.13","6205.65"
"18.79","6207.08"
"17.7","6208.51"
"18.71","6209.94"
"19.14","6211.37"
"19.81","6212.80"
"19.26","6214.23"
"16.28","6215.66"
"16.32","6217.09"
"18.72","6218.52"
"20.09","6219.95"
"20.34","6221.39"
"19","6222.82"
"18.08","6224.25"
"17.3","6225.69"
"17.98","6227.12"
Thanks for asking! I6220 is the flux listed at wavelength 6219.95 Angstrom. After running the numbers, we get 20.09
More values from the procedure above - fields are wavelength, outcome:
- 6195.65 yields 17.26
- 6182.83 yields 19.62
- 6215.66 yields 16.28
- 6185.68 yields 17.84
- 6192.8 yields 19.45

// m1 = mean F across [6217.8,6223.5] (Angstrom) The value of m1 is 19.5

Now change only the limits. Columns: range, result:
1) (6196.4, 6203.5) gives 17.6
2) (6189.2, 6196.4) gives 18.2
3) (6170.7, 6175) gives 17.9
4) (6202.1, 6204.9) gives 16.2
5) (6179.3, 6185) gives 19.5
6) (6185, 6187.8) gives 18.1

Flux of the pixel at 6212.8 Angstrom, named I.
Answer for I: 19.81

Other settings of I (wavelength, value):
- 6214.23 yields 19.26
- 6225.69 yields 17.3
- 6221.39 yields 20.34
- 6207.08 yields 18.79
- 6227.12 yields 17.98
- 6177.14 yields 19.01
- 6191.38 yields 17.57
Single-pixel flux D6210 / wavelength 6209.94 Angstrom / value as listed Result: 18.71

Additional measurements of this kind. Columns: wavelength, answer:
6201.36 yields 16.48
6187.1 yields 18.34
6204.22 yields 16.57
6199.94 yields 17.88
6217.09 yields 16.32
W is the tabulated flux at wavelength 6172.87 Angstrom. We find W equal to 17.09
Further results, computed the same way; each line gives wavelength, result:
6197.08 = 18.15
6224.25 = 18.08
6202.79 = 15.85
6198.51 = 19.83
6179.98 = 19.96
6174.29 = 19.15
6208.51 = 17.7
